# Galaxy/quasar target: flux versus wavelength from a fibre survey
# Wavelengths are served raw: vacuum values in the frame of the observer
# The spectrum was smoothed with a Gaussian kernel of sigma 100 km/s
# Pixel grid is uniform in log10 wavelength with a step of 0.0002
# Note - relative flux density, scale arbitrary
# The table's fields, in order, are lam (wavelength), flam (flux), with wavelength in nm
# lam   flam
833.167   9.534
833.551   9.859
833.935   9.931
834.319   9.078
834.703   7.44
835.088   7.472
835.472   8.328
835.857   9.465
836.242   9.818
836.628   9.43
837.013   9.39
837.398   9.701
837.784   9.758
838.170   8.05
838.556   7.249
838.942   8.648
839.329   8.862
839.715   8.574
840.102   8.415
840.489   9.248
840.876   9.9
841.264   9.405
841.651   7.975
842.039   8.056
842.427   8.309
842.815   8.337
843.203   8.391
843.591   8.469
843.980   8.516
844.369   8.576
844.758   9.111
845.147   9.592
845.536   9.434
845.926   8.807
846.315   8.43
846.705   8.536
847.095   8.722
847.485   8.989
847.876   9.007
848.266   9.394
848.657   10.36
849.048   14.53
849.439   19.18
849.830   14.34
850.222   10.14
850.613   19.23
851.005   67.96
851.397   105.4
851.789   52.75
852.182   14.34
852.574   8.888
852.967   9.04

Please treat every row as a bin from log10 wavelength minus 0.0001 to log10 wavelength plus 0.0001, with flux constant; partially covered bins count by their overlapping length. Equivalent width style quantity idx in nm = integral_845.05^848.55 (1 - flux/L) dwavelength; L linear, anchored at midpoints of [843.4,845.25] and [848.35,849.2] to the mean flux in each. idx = 0.50 nm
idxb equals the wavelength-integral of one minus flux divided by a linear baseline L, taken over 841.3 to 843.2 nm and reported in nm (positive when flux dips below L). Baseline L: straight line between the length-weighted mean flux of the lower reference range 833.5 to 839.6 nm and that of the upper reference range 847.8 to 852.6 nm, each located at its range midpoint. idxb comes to 0.97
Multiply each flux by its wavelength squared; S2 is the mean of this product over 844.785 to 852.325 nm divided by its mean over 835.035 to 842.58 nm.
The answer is 2.48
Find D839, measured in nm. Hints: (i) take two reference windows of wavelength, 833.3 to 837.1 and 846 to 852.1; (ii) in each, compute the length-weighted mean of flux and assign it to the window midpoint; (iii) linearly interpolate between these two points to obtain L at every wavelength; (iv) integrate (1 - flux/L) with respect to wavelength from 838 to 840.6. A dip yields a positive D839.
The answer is 0.97 nm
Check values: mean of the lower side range 9.02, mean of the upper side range 24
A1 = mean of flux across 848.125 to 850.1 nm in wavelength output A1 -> 13.5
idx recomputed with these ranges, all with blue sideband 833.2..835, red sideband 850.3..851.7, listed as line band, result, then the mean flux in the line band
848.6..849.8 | 0.86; 15.1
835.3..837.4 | 0.84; 9.33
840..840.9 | 0.60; 9.13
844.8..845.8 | 0.78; 9.4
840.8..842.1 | 0.92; 8.81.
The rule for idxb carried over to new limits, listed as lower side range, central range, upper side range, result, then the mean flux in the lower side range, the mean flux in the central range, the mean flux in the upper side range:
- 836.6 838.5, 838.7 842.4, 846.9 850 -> 0.41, 9.11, 8.74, 11.8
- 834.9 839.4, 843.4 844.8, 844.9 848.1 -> 0.05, 8.85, 8.62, 8.95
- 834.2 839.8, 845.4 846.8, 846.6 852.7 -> 0.78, 8.75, 8.79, 24.3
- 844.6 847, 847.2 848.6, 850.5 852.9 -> 0.79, 8.97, 9.22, 43.7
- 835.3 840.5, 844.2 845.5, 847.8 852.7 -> 0.70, 8.91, 9.15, 28.1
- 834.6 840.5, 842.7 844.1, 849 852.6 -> 0.81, 8.74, 8.43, 34.6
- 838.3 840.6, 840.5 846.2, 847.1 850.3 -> 0.62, 8.46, 8.79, 11.9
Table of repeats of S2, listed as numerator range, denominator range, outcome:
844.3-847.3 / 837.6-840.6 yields 1.06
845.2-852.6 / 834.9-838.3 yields 2.46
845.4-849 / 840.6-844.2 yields 1.09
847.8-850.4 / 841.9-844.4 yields 1.53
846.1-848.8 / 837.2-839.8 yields 1.06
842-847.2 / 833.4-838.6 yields 0.99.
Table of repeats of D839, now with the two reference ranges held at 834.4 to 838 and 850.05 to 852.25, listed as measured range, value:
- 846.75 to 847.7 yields 0.72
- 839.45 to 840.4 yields 0.51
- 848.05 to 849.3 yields 0.89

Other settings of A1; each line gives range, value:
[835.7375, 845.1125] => 8.83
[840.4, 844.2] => 8.64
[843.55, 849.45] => 9.73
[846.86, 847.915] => 8.87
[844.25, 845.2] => 9.06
